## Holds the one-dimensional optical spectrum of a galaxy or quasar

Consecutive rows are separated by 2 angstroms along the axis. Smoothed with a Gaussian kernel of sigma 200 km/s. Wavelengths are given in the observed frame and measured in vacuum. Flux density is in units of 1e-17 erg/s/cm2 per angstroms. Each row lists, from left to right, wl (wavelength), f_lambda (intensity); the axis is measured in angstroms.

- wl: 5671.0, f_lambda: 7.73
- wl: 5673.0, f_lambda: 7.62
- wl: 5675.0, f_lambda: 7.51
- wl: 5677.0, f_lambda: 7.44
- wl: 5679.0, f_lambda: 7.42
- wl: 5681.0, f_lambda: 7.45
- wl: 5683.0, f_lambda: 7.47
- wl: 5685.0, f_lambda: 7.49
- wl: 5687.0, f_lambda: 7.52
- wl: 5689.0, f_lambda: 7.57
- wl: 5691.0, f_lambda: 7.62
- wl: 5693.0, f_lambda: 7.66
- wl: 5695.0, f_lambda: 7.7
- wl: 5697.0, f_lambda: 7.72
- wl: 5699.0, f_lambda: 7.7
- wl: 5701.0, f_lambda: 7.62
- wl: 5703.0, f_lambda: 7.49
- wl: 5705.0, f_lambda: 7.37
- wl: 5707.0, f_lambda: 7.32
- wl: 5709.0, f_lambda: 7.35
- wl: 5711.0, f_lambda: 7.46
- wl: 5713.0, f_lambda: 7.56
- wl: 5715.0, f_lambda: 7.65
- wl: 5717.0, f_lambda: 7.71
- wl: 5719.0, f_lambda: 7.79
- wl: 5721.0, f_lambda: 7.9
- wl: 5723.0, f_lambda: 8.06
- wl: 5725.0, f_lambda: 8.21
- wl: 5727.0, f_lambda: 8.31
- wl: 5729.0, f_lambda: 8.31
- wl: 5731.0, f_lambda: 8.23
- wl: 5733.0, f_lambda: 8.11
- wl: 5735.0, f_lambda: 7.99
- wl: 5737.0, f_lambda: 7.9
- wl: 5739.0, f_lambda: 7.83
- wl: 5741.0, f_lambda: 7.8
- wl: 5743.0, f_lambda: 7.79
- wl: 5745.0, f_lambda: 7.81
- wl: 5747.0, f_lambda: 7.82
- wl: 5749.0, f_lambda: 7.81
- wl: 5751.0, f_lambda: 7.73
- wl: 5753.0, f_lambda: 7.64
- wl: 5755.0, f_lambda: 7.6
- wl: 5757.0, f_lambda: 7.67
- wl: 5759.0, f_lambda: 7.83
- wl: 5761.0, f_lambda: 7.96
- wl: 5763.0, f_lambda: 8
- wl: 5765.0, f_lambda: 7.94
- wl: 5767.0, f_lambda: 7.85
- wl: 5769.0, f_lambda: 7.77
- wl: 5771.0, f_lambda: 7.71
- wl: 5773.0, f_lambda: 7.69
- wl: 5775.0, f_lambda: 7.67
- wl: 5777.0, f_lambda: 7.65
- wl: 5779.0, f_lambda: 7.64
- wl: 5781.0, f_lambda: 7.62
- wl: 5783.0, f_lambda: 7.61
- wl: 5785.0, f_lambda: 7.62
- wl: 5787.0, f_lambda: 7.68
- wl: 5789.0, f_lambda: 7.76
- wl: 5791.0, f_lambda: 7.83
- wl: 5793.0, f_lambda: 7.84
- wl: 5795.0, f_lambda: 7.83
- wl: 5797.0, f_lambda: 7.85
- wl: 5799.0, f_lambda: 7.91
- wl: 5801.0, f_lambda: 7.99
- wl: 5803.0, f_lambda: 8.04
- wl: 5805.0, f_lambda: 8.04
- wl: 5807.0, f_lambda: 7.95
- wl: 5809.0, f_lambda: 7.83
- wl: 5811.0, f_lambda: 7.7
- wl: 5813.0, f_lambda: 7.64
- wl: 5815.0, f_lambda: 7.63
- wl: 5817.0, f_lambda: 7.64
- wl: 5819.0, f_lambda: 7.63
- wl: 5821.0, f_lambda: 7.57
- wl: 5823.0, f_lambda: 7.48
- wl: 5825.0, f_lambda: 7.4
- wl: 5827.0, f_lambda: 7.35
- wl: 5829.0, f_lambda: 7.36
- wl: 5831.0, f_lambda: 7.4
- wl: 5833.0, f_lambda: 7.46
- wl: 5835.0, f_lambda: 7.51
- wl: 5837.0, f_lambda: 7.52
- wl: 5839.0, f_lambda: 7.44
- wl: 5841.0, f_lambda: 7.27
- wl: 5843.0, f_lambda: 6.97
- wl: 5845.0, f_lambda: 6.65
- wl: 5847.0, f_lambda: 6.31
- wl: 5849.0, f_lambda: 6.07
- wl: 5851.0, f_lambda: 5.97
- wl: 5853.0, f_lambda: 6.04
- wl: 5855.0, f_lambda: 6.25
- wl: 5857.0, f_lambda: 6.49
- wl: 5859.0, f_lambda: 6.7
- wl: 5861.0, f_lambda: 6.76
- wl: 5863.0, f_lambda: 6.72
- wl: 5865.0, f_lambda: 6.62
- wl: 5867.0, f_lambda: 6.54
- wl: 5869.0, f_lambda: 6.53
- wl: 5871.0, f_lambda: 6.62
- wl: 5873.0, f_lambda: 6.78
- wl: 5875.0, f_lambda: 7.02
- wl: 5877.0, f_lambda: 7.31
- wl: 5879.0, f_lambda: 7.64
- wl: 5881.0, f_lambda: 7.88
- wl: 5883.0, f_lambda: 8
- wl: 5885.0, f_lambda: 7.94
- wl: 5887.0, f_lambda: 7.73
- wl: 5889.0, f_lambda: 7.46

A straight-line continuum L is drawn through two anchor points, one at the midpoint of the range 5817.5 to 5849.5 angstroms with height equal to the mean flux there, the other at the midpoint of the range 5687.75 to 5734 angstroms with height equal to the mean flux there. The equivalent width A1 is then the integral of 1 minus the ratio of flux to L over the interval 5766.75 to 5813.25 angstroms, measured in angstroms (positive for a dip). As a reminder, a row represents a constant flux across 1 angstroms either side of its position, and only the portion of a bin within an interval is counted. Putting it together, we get -2.3 angstroms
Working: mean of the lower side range 7.76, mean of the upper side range 7.24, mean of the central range 7.78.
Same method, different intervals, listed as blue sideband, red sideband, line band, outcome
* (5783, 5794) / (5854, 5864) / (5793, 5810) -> -0.9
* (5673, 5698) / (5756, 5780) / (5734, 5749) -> -0.3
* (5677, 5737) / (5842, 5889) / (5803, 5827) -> -1.8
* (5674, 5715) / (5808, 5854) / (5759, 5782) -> -1.3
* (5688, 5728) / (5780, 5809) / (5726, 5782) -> -0.6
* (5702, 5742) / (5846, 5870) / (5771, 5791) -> -1.3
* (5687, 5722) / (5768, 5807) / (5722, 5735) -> -0.9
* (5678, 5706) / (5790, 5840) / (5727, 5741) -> -0.9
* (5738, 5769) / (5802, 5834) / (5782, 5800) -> -0.2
